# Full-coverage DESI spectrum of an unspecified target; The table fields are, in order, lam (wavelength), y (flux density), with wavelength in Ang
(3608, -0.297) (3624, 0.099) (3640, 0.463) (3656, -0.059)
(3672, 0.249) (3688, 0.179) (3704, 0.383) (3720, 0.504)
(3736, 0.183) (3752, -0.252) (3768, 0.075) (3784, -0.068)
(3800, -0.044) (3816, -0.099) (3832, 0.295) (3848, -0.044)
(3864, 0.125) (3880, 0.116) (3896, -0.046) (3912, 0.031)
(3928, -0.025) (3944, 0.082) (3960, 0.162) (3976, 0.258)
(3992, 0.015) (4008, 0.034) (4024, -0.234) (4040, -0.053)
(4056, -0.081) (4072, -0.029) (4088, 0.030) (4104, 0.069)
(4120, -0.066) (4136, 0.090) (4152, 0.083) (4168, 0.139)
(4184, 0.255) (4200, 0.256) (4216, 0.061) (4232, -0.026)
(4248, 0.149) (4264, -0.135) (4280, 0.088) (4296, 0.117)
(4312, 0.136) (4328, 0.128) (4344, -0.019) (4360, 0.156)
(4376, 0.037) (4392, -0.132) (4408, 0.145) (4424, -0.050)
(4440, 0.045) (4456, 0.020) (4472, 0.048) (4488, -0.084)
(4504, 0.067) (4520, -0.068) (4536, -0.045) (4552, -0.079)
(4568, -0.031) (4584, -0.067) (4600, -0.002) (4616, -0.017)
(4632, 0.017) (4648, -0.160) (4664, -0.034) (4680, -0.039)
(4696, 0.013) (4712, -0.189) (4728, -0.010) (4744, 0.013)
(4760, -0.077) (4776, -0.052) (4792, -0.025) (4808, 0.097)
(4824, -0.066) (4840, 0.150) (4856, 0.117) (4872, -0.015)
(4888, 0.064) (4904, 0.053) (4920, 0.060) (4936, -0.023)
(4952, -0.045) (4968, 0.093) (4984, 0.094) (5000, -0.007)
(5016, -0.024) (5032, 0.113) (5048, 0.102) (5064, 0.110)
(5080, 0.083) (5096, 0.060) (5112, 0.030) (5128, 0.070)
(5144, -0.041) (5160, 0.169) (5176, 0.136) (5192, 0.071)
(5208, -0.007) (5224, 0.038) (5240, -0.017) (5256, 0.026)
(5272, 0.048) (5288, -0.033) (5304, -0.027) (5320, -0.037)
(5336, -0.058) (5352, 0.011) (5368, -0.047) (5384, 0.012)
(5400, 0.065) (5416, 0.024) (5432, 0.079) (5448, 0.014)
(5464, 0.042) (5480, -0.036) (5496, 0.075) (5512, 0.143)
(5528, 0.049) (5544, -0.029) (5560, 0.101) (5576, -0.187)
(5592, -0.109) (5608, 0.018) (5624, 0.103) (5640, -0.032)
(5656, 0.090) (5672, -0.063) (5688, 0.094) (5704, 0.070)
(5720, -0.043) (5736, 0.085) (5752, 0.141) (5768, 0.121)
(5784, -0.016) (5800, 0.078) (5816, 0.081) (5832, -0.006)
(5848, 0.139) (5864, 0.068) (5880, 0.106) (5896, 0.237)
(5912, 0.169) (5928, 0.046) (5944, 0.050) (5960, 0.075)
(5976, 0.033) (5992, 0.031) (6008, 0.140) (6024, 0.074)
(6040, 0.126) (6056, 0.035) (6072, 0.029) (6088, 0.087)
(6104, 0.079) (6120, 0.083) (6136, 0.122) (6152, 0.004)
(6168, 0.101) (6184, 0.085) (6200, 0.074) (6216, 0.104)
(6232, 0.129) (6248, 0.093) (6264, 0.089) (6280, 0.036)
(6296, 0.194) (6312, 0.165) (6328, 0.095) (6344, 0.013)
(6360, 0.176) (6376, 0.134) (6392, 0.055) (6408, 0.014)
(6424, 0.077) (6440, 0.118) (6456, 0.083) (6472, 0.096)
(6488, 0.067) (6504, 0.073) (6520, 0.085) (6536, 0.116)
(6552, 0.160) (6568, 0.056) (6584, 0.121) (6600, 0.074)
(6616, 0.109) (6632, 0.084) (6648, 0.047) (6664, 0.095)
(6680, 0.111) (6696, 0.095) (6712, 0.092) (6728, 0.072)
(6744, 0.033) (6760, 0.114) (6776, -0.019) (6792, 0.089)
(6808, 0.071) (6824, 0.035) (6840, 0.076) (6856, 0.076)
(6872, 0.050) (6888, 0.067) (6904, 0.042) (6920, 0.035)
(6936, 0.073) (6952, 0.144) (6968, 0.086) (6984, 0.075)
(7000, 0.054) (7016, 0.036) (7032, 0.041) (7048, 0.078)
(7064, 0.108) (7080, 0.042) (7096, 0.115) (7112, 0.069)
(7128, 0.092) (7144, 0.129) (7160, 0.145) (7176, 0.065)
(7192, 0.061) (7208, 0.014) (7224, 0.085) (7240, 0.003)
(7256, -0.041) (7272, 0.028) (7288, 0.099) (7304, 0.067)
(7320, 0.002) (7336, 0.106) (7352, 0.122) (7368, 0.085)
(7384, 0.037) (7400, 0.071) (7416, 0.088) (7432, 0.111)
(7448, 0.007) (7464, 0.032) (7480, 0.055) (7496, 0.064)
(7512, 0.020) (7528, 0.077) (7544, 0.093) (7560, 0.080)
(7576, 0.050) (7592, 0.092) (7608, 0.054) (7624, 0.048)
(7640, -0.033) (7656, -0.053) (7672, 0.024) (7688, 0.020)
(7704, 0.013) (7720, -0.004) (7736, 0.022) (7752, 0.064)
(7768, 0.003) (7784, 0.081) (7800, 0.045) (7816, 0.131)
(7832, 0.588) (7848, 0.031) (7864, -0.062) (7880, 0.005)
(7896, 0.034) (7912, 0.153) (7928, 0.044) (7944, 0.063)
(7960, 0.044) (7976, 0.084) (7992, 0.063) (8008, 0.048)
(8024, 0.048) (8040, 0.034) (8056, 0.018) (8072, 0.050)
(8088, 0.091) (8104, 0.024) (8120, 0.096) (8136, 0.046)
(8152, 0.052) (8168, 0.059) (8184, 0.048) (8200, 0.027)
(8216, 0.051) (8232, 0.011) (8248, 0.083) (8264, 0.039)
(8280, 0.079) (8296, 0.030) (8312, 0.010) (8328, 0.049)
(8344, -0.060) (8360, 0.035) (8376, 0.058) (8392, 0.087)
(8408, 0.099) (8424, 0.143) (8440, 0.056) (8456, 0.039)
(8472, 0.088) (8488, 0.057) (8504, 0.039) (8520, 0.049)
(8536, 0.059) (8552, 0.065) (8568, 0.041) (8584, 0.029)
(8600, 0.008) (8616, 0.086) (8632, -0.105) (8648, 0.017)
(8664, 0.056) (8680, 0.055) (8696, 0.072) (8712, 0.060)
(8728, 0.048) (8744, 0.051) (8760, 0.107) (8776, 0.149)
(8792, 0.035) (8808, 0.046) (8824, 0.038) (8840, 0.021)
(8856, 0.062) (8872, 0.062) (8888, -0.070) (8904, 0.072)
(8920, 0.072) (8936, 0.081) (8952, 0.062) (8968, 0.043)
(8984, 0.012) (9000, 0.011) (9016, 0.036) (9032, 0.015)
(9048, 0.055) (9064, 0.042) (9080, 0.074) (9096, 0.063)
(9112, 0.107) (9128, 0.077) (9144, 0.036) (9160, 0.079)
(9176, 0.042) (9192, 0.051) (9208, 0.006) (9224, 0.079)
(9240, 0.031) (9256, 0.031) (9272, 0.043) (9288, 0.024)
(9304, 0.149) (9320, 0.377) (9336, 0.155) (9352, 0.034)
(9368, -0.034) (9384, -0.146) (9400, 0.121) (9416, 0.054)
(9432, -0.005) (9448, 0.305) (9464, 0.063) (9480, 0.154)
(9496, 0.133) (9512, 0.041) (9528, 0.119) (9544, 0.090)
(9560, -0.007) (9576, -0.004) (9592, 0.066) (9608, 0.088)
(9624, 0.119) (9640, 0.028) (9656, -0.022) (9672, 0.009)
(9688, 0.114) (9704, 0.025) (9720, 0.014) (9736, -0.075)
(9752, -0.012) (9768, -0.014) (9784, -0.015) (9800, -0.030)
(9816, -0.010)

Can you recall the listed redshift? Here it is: 1.100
